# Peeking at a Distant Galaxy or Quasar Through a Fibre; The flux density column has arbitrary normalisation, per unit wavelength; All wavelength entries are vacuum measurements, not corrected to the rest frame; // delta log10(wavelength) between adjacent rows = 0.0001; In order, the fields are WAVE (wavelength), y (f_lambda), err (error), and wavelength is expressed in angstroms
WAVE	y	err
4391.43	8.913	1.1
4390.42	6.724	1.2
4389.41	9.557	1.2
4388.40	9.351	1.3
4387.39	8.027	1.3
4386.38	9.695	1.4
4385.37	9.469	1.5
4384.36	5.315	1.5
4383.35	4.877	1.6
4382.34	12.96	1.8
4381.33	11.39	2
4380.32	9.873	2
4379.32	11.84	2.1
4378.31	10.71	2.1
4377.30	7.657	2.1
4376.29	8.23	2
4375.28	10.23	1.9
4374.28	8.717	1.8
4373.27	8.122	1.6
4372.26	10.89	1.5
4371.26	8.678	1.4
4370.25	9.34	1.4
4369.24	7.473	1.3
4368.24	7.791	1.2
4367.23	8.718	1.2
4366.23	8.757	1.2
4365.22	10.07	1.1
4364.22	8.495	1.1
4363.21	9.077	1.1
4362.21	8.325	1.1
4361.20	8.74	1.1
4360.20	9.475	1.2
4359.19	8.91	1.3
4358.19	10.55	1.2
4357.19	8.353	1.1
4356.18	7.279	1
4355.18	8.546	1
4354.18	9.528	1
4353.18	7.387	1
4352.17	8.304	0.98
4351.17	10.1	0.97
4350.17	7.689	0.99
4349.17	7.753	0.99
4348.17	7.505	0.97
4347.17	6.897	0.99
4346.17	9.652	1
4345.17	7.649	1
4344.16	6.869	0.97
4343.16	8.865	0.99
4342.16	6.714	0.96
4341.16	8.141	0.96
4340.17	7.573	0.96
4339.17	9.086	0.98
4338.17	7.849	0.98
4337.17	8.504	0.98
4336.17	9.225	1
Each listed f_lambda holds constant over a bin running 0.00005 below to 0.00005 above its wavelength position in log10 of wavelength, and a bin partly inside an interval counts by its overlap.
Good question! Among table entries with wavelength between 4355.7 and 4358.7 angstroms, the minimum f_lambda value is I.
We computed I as 7.279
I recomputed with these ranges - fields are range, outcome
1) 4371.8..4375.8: 8.122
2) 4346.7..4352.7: 6.897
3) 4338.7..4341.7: 7.573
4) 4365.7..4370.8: 7.473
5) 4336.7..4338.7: 7.849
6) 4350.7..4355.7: 7.387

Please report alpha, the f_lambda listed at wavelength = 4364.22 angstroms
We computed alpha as 8.495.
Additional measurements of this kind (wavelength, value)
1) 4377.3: 7.657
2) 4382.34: 12.96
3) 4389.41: 9.557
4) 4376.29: 8.23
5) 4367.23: 8.718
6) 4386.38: 9.695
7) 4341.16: 8.141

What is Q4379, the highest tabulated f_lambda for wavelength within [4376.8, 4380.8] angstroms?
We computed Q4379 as 11.84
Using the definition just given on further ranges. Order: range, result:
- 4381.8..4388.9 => 12.96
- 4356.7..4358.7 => 10.55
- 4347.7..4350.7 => 7.753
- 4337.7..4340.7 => 9.086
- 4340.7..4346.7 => 9.652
